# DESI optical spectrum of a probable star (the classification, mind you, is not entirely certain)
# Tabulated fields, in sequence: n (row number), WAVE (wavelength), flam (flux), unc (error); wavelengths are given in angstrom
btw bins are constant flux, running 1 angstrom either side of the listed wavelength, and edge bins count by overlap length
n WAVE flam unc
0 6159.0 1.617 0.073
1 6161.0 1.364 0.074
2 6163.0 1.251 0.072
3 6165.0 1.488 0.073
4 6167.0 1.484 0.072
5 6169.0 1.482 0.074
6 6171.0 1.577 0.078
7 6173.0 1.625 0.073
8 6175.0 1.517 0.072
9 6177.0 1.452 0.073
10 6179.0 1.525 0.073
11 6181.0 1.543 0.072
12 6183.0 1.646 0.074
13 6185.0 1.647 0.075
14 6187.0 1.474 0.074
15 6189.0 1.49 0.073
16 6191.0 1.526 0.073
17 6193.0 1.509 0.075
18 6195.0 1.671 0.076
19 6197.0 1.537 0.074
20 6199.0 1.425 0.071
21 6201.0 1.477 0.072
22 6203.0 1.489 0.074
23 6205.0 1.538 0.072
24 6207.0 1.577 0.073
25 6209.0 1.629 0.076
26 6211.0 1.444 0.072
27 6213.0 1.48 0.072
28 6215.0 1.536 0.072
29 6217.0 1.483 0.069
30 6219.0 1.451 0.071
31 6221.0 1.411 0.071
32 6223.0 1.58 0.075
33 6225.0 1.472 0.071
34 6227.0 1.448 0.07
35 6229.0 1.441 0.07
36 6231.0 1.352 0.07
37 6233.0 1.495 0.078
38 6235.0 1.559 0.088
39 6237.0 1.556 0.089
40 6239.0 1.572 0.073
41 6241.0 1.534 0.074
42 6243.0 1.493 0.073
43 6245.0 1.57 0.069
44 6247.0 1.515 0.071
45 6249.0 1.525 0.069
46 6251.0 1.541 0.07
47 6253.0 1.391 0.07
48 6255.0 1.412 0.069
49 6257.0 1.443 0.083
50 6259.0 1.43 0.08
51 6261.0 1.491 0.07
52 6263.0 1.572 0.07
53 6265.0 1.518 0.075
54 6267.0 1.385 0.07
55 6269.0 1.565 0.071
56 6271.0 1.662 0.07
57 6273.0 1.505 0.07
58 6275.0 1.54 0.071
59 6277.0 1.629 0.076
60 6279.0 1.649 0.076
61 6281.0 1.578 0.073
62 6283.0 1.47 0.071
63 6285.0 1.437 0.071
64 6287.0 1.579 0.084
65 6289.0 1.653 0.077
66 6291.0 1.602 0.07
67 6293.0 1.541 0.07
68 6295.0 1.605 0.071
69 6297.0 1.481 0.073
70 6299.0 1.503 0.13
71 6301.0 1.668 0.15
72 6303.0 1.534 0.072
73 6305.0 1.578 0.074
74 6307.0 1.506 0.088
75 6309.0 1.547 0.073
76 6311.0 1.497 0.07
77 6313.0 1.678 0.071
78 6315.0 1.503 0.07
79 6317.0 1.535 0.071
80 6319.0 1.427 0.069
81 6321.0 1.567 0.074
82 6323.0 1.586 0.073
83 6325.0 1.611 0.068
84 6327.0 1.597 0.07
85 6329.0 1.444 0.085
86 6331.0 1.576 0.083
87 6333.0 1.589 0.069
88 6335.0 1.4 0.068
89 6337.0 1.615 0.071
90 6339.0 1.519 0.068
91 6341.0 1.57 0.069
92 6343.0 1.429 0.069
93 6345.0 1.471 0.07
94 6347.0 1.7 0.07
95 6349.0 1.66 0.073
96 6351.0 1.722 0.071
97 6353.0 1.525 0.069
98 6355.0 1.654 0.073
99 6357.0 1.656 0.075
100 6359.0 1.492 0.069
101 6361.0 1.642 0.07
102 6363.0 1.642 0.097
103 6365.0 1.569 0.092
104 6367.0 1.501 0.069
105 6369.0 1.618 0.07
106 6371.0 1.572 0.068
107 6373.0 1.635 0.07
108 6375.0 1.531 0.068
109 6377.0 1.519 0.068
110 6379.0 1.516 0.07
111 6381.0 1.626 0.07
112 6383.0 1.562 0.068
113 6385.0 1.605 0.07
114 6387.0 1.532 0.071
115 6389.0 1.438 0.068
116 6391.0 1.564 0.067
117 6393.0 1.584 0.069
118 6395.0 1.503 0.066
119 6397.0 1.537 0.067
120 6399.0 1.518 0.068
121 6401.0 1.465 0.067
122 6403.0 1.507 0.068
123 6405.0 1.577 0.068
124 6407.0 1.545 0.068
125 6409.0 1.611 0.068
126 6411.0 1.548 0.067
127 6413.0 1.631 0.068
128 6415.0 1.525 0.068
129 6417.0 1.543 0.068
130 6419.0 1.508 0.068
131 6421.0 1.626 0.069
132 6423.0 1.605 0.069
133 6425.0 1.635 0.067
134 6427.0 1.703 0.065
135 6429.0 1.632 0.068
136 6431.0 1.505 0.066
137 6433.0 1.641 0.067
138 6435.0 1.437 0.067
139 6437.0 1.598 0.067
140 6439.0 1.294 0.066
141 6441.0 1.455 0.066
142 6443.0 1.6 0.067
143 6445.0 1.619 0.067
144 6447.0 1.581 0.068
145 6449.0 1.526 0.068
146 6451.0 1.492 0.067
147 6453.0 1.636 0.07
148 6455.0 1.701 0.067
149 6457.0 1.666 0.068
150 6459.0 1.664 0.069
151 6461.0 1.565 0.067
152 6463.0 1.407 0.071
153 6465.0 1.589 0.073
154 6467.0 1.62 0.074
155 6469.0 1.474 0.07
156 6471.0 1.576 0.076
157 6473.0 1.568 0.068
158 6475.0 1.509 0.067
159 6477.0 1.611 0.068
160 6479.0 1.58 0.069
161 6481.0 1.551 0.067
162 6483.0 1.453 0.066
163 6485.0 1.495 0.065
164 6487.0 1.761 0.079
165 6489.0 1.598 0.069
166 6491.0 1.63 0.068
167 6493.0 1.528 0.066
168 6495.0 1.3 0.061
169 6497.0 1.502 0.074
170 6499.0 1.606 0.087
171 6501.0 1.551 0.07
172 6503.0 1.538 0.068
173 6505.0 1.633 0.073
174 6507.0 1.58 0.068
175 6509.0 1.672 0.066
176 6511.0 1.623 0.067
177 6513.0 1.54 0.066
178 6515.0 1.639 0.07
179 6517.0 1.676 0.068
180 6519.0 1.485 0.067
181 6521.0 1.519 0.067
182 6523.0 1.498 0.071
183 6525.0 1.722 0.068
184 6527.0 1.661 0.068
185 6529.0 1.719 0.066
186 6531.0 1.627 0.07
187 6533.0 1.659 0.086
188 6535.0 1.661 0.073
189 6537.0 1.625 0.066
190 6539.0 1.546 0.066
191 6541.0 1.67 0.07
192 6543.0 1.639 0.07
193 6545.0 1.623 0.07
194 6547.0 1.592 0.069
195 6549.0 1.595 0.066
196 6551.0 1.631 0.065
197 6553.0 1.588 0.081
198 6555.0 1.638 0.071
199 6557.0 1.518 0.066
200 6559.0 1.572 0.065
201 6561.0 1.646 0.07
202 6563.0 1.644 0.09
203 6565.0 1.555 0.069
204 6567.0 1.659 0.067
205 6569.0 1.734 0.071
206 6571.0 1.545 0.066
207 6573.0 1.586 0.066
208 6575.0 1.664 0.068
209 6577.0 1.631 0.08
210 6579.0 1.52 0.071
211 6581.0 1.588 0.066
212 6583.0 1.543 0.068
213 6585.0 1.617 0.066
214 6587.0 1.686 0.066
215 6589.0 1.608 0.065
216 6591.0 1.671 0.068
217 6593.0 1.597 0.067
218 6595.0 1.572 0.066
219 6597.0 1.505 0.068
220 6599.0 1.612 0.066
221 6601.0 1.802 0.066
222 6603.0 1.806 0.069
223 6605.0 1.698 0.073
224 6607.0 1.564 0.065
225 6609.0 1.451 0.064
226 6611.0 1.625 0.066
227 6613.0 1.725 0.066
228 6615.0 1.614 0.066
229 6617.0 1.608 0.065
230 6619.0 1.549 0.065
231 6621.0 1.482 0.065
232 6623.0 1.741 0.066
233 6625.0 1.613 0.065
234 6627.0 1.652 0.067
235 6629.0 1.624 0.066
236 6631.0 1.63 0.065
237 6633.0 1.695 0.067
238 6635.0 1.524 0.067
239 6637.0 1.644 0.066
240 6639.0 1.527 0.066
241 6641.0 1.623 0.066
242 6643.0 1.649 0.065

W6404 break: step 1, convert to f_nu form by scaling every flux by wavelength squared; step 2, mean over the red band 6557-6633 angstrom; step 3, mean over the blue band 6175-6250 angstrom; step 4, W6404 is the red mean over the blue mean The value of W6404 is 1.2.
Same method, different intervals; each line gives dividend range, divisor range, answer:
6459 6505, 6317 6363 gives 1.03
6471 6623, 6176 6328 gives 1.15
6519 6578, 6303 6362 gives 1.11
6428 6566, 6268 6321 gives 1.08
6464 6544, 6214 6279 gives 1.14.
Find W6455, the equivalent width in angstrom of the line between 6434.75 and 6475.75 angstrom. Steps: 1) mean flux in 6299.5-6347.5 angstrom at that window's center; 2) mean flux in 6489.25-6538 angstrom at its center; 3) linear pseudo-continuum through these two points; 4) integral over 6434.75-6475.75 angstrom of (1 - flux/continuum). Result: 0.62 angstrom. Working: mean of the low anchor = 1.55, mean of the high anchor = 1.59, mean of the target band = 1.55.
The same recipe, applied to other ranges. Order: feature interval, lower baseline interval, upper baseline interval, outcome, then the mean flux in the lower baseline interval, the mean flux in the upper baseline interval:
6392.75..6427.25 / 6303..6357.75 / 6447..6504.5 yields -0.01 angstrom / 1.56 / 1.56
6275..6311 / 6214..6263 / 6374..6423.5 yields -1.21 angstrom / 1.49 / 1.55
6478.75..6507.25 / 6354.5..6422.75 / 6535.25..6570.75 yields 0.78 angstrom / 1.56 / 1.62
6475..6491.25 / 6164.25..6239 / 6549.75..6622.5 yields 0.09 angstrom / 1.52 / 1.61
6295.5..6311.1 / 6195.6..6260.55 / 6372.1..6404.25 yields -0.28 angstrom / 1.5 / 1.54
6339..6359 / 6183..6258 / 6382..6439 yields -0.64 angstrom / 1.51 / 1.56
